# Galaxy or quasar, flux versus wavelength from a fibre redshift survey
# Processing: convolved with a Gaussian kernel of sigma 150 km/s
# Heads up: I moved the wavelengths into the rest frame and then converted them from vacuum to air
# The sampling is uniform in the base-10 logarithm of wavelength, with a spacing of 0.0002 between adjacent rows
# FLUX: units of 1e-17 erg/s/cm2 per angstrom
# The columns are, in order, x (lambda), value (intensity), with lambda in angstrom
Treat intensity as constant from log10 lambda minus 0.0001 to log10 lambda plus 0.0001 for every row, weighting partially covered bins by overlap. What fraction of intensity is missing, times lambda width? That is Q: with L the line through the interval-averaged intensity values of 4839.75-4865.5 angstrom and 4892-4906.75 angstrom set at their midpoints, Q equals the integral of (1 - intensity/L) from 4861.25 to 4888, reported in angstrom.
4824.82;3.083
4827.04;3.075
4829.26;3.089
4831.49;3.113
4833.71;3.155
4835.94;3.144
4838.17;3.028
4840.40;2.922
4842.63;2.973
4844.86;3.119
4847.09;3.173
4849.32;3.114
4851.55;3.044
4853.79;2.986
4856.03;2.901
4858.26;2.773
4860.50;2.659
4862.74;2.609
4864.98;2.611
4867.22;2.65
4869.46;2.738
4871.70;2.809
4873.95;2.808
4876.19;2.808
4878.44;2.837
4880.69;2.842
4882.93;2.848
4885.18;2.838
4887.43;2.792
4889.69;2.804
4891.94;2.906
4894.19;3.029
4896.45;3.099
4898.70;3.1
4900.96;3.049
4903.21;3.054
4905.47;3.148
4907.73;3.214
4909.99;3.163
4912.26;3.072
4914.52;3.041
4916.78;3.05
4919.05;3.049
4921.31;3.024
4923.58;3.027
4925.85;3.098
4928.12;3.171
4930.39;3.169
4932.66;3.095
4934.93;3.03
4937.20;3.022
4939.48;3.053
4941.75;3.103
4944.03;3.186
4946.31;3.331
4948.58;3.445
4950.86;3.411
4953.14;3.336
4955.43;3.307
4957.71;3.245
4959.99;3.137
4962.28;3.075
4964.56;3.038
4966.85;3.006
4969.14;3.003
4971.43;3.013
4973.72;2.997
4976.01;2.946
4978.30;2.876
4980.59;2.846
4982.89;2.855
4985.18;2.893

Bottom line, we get 2.0 angstrom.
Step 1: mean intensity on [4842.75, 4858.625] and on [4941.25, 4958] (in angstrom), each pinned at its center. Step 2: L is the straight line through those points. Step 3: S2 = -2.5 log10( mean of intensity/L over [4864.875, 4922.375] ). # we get 0.07 mag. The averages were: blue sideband 3.03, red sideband 3.3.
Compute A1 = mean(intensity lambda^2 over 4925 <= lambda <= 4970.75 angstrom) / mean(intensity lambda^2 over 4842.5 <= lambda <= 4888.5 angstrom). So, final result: 1.1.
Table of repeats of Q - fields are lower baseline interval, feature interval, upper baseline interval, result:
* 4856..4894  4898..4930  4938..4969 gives -1.1 angstrom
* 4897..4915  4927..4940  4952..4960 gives 0.4 angstrom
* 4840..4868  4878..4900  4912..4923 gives 0.5 angstrom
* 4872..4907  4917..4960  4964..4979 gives -3.0 angstrom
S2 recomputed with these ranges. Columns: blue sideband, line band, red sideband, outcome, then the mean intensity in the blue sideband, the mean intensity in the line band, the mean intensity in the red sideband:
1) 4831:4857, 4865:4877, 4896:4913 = 0.12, 3.06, 2.75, 3.11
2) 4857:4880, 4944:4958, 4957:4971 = -0.11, 2.73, 3.34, 3.07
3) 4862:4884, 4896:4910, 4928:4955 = -0.06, 2.76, 3.12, 3.2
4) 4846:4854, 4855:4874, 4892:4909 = 0.14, 3.09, 2.72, 3.09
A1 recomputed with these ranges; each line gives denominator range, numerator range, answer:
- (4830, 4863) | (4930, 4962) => 1.12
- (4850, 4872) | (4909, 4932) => 1.14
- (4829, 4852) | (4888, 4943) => 1.03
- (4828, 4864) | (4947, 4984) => 1.09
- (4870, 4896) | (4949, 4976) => 1.14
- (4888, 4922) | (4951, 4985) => 1.03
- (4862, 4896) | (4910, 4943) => 1.12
